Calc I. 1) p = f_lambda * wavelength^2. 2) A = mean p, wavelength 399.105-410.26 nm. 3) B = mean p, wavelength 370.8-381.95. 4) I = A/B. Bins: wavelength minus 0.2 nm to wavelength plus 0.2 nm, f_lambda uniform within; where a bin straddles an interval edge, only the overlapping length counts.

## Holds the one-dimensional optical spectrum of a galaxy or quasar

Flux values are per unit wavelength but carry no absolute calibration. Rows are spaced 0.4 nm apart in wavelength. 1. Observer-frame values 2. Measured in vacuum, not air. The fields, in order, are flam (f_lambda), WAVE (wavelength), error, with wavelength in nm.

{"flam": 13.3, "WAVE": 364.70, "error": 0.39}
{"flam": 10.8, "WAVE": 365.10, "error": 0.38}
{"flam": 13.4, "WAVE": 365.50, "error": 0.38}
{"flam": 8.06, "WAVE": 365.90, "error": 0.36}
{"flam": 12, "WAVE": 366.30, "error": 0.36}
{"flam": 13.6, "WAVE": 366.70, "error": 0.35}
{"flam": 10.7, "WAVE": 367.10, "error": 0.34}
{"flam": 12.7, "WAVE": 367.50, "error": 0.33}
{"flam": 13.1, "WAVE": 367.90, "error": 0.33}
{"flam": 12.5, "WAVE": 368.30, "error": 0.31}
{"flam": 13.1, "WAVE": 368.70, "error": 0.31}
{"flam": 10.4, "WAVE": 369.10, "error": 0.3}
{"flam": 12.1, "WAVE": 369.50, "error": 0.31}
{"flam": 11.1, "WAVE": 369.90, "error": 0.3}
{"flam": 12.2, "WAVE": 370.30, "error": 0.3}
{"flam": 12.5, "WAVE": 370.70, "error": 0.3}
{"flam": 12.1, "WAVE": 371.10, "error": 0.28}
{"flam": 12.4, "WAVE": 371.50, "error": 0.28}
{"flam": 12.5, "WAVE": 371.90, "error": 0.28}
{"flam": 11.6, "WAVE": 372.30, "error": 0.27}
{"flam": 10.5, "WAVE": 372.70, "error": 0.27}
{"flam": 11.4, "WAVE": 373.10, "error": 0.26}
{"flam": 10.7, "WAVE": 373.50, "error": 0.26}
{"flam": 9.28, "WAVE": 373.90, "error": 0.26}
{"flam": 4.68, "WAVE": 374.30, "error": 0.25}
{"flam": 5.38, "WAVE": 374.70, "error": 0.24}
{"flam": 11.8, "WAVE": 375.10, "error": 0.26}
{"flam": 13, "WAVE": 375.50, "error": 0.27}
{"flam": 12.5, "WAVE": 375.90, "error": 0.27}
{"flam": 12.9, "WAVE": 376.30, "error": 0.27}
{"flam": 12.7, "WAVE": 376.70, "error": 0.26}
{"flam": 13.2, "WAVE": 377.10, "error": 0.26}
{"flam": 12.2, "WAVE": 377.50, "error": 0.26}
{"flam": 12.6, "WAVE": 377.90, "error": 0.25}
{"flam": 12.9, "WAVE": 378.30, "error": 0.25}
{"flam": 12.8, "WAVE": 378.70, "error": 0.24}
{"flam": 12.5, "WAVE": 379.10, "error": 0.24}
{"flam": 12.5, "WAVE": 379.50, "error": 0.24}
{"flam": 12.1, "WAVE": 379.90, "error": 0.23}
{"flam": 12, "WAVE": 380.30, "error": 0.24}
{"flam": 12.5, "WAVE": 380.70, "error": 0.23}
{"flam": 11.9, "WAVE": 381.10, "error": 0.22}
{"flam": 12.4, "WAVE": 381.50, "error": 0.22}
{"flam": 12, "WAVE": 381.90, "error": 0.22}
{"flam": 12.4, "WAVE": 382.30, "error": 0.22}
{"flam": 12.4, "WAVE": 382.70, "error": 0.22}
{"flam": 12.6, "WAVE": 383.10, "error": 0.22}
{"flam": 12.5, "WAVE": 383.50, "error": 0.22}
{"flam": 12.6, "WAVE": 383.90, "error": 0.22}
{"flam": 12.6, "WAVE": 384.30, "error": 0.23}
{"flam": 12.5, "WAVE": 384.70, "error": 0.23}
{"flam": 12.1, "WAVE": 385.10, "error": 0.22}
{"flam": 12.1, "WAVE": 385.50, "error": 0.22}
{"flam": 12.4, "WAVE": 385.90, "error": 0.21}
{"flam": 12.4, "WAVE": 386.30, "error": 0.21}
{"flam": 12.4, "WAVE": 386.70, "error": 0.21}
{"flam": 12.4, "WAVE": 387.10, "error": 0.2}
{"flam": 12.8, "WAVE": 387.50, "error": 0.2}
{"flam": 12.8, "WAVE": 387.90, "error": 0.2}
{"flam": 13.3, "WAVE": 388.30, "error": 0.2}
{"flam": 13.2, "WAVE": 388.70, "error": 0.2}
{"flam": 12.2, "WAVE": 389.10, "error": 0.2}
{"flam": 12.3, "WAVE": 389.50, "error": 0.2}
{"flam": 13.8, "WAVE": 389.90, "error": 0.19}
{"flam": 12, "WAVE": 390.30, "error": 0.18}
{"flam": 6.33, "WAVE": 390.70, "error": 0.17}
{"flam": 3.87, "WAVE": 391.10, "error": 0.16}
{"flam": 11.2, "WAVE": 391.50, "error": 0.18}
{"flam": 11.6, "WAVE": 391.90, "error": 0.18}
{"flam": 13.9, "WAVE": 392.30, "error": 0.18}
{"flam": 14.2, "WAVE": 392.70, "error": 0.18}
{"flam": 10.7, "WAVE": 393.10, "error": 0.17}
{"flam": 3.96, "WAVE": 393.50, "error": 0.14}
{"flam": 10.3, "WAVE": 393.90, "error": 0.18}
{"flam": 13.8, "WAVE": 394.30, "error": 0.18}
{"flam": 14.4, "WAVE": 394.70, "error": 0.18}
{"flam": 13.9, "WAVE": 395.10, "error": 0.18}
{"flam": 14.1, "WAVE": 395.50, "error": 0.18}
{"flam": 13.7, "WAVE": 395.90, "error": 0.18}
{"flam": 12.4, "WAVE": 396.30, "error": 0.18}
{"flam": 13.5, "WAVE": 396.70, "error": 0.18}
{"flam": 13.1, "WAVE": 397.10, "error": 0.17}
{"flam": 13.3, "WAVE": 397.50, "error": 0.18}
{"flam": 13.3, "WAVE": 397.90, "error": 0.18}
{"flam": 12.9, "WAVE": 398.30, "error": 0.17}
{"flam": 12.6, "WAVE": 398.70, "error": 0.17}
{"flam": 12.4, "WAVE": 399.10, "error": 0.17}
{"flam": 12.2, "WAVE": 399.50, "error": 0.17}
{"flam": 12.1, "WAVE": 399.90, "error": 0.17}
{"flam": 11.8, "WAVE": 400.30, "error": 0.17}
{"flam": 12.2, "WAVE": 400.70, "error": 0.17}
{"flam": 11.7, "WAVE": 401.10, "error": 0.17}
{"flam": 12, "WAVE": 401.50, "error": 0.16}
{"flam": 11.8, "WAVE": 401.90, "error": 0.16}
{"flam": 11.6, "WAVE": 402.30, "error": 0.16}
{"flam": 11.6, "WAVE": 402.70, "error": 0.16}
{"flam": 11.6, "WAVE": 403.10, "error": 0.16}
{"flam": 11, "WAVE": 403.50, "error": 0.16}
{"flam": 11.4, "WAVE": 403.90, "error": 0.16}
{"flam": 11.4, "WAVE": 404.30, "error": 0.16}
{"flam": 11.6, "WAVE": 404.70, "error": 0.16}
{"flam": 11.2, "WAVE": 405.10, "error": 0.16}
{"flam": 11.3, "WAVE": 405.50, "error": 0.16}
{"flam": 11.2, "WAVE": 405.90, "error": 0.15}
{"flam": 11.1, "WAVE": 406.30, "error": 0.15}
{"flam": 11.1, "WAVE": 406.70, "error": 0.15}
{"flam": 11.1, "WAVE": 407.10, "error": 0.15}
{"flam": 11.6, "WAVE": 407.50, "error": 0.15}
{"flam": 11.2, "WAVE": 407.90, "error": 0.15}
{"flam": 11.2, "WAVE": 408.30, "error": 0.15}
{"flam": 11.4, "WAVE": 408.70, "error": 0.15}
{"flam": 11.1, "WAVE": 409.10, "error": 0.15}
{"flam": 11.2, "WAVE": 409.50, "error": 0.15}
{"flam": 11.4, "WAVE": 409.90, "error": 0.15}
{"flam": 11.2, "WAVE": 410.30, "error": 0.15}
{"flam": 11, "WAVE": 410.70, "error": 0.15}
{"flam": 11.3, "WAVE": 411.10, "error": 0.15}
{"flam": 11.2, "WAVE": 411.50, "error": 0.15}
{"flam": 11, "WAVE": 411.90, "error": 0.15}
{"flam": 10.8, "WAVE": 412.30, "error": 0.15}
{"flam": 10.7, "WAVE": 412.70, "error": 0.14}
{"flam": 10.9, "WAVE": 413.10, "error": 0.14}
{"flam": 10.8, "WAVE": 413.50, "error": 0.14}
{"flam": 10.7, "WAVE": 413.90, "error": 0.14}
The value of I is 1.1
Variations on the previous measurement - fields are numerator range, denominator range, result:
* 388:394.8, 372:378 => 1.11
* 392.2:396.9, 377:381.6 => 1.08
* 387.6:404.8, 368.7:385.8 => 1.11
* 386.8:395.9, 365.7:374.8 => 1.18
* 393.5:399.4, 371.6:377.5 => 1.31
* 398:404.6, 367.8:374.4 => 1.23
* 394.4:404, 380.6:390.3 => 1.07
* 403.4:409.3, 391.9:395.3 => 1.01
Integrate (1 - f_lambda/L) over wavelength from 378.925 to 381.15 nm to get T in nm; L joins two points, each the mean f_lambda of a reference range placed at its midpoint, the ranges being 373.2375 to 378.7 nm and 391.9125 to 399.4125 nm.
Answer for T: -0.16 nm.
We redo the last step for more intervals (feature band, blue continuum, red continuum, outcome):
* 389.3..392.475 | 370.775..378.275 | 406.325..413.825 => 0.17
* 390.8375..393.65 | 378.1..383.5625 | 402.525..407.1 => 0.46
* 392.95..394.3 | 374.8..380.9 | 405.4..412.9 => 0.31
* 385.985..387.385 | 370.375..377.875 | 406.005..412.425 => -0.15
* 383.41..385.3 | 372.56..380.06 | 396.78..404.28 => -0.14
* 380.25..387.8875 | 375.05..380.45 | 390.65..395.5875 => -0.29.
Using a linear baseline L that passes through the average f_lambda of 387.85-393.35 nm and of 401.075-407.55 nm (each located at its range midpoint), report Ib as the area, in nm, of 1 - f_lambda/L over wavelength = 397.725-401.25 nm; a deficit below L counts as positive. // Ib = -0.29 nm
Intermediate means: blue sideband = 11.4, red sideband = 11.4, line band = 12.4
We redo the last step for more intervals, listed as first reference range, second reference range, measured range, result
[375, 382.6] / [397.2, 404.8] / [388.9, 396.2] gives 0.44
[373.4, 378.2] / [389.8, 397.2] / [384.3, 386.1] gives -0.16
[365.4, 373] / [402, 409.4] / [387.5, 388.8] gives -0.16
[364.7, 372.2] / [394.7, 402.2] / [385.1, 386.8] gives 0.02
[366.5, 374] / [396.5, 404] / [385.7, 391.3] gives 0.23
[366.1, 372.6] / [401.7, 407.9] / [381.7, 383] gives -0.05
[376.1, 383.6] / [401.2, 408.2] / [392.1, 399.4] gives -0.49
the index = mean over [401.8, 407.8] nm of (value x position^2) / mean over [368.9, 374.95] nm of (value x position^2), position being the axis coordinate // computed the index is 1.27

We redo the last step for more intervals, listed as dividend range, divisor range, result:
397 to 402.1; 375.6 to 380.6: 1.10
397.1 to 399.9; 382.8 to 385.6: 1.10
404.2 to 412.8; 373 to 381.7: 1.14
